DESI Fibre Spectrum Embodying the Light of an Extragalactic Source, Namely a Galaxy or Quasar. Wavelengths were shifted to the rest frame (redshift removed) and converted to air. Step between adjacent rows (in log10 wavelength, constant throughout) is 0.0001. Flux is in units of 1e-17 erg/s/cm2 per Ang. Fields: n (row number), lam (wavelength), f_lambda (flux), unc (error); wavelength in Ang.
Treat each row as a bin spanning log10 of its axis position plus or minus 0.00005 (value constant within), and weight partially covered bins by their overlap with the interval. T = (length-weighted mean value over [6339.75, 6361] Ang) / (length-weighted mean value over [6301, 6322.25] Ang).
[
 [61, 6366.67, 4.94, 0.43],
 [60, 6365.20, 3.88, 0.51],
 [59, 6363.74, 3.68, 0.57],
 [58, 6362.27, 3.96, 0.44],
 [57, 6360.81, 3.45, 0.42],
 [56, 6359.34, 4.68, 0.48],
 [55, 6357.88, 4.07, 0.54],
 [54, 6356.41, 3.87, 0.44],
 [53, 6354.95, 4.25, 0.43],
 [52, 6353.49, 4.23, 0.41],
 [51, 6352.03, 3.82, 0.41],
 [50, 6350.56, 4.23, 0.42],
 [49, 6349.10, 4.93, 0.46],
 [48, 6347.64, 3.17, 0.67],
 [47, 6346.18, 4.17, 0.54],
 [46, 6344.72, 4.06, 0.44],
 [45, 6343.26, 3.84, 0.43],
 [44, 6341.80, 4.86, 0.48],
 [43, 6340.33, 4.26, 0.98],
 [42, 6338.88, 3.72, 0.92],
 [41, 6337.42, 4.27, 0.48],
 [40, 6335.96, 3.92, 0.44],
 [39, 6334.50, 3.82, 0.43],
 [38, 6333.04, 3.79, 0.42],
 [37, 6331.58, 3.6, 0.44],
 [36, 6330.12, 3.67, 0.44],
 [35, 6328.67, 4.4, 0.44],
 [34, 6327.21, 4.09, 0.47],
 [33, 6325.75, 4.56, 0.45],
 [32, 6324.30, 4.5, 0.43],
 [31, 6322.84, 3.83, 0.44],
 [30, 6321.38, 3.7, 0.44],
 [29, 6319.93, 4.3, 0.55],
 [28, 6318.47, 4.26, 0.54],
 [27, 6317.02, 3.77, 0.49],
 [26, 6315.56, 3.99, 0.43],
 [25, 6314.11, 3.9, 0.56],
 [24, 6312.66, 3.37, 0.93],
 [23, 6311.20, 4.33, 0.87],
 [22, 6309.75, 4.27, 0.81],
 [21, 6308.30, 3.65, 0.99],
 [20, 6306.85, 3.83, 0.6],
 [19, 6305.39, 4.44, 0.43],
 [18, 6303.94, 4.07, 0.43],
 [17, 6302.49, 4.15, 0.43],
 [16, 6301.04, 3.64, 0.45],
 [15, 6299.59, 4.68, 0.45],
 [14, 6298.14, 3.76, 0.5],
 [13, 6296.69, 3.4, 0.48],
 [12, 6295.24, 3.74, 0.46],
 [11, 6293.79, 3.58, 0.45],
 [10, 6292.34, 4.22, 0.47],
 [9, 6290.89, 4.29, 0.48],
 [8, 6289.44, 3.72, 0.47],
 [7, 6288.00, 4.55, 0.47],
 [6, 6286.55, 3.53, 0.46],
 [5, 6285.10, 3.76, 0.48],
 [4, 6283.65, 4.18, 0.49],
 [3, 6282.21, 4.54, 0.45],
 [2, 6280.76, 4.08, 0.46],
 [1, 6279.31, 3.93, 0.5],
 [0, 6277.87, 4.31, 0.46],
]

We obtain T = 1.04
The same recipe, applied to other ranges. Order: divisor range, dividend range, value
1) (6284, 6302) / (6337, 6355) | 1.06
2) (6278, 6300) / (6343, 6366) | 1.01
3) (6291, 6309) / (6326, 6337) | 1.00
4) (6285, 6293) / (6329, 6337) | 0.95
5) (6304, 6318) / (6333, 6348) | 1.01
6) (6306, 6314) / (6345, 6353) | 1.04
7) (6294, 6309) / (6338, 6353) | 1.05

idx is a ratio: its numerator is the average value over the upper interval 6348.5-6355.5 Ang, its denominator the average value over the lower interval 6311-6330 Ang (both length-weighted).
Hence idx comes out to 1.1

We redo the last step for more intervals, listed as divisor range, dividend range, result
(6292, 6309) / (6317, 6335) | 1.03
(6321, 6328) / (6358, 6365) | 0.95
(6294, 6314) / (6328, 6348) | 1.01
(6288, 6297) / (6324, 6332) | 1.06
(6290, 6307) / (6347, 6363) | 1.02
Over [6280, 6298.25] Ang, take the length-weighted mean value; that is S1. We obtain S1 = 3.95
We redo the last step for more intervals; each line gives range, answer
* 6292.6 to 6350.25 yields 4.01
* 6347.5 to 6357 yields 4.13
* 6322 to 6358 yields 4.08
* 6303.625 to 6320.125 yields 4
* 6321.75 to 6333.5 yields 4.05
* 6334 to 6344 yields 4.1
